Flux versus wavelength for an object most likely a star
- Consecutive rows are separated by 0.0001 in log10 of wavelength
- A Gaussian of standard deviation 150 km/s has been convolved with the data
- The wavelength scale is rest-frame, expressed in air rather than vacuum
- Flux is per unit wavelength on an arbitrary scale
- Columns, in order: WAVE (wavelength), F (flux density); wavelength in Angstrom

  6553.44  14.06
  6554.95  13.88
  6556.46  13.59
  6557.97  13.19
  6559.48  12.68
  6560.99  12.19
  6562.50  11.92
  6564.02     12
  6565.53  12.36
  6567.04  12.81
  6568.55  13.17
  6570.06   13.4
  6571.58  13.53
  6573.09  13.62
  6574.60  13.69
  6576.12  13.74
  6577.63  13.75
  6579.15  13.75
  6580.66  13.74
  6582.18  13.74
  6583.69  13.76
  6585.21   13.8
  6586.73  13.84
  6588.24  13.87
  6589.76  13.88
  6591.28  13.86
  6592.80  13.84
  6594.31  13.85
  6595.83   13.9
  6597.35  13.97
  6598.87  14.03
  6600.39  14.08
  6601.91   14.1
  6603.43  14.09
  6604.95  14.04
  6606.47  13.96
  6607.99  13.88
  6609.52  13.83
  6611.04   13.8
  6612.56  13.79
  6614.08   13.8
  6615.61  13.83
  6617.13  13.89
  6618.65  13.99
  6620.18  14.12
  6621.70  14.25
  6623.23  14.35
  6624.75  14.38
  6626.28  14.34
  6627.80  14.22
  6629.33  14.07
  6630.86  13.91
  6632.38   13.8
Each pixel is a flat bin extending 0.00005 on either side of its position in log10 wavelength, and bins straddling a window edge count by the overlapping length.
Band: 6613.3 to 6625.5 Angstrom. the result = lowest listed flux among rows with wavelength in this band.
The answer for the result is 13.8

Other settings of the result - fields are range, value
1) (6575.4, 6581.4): 13.74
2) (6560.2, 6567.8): 11.92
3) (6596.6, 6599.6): 13.97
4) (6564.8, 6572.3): 12.36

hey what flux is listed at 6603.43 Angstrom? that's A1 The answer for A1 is 14.09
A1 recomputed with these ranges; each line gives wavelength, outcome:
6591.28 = 13.86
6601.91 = 14.1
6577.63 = 13.75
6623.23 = 14.35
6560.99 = 12.19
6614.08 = 13.8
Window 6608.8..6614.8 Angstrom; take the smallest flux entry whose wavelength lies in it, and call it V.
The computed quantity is 13.79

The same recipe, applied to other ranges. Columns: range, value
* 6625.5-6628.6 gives 14.22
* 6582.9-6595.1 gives 13.76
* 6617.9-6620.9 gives 13.99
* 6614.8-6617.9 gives 13.83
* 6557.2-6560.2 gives 12.68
